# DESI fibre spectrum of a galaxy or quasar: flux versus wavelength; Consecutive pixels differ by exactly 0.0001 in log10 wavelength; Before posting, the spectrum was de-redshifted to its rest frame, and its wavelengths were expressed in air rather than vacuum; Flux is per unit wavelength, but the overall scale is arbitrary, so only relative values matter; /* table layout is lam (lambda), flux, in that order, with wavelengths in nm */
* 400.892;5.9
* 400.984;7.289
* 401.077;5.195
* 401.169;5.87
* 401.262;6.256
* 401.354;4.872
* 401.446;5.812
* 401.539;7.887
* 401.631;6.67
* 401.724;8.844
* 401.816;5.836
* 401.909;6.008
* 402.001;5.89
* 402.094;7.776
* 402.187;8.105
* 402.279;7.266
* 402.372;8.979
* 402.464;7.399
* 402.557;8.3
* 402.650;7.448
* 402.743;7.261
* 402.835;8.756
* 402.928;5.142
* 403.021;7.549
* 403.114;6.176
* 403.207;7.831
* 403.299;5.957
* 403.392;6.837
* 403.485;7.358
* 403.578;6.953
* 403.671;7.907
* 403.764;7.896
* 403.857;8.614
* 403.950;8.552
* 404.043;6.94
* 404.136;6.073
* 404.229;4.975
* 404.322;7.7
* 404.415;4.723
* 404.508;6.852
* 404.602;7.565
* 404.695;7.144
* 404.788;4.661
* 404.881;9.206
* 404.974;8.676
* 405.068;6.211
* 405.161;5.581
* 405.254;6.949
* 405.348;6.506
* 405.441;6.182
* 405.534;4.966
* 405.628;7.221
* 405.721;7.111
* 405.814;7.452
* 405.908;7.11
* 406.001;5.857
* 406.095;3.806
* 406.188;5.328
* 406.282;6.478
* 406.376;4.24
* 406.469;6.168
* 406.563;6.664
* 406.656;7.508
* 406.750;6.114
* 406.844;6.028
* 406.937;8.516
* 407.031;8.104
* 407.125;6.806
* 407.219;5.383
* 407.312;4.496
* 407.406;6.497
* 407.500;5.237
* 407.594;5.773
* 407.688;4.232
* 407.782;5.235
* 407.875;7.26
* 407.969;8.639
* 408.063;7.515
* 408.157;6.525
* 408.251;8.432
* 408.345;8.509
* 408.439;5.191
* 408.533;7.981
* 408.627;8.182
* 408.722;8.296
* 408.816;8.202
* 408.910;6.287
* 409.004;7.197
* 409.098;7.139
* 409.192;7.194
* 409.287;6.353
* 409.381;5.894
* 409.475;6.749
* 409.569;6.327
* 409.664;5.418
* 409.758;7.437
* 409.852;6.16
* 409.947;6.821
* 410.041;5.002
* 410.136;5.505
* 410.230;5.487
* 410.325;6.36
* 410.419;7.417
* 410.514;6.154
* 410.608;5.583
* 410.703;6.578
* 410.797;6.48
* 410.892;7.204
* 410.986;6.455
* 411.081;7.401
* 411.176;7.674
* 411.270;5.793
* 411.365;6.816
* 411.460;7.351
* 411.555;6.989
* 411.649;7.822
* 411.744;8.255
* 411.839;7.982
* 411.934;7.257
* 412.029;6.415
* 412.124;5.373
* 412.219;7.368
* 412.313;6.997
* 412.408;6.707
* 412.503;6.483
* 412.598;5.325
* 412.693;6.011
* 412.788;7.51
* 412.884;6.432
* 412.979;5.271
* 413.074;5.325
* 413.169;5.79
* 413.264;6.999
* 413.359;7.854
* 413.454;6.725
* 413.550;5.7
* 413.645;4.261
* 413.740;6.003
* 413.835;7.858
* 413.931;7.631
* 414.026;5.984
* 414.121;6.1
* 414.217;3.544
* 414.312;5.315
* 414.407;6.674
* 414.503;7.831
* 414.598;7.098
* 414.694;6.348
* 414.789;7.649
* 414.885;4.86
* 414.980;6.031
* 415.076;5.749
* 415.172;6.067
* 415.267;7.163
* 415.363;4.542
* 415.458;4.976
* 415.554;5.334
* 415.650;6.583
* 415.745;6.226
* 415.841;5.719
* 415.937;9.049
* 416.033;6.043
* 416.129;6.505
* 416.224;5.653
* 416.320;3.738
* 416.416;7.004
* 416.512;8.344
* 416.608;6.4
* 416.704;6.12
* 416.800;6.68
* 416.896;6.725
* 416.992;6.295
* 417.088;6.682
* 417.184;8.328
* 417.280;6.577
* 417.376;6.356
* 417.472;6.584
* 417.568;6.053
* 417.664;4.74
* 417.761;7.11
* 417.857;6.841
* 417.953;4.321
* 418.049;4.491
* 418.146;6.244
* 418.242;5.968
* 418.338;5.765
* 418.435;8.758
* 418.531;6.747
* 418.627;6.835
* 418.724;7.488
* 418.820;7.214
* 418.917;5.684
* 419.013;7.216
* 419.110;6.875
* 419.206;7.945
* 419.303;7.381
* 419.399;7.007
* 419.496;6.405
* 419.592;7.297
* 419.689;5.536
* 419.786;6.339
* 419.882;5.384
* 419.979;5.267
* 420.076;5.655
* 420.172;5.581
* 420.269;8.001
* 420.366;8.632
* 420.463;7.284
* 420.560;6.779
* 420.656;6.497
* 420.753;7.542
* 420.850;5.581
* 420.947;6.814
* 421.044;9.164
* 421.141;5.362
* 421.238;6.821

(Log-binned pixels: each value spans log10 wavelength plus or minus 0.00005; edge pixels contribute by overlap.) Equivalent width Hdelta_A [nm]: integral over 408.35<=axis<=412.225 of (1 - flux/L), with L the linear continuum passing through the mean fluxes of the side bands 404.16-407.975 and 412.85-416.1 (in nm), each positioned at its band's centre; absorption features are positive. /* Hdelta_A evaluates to -0.32 nm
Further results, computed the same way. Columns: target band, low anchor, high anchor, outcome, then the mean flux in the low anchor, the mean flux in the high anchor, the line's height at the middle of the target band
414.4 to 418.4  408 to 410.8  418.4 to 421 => 0.30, 6.76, 6.8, 6.79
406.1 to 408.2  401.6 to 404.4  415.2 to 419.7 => 0.22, 7.21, 6.47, 6.99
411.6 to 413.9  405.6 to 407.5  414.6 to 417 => -0.11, 6.31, 6.25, 6.27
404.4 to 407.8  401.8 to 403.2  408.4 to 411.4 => 0.32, 7.24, 6.65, 6.95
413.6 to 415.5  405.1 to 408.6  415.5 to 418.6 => 0.09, 6.43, 6.37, 6.39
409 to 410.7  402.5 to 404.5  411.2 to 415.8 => 0.08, 7.09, 6.39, 6.64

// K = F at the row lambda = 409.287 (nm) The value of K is 6.353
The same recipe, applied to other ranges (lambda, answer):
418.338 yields 5.765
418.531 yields 6.747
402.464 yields 7.399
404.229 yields 4.975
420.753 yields 7.542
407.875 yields 7.26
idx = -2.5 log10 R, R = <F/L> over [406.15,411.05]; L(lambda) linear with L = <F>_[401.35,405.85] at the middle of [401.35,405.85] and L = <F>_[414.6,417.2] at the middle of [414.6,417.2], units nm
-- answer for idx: 0.03 mag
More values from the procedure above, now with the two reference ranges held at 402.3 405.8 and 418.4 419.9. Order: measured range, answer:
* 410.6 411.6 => 0.03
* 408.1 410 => 0.00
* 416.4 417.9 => 0.04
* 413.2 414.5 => 0.11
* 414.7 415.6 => 0.19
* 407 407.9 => 0.20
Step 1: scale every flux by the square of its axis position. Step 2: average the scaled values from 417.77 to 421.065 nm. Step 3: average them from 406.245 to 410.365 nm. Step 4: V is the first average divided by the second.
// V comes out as 1.07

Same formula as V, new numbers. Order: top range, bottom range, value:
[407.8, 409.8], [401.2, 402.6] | 1.05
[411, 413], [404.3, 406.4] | 1.10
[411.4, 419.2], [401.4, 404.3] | 0.95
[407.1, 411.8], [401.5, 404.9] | 0.96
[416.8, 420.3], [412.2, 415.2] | 1.06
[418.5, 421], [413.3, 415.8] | 1.12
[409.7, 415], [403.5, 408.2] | 1.02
